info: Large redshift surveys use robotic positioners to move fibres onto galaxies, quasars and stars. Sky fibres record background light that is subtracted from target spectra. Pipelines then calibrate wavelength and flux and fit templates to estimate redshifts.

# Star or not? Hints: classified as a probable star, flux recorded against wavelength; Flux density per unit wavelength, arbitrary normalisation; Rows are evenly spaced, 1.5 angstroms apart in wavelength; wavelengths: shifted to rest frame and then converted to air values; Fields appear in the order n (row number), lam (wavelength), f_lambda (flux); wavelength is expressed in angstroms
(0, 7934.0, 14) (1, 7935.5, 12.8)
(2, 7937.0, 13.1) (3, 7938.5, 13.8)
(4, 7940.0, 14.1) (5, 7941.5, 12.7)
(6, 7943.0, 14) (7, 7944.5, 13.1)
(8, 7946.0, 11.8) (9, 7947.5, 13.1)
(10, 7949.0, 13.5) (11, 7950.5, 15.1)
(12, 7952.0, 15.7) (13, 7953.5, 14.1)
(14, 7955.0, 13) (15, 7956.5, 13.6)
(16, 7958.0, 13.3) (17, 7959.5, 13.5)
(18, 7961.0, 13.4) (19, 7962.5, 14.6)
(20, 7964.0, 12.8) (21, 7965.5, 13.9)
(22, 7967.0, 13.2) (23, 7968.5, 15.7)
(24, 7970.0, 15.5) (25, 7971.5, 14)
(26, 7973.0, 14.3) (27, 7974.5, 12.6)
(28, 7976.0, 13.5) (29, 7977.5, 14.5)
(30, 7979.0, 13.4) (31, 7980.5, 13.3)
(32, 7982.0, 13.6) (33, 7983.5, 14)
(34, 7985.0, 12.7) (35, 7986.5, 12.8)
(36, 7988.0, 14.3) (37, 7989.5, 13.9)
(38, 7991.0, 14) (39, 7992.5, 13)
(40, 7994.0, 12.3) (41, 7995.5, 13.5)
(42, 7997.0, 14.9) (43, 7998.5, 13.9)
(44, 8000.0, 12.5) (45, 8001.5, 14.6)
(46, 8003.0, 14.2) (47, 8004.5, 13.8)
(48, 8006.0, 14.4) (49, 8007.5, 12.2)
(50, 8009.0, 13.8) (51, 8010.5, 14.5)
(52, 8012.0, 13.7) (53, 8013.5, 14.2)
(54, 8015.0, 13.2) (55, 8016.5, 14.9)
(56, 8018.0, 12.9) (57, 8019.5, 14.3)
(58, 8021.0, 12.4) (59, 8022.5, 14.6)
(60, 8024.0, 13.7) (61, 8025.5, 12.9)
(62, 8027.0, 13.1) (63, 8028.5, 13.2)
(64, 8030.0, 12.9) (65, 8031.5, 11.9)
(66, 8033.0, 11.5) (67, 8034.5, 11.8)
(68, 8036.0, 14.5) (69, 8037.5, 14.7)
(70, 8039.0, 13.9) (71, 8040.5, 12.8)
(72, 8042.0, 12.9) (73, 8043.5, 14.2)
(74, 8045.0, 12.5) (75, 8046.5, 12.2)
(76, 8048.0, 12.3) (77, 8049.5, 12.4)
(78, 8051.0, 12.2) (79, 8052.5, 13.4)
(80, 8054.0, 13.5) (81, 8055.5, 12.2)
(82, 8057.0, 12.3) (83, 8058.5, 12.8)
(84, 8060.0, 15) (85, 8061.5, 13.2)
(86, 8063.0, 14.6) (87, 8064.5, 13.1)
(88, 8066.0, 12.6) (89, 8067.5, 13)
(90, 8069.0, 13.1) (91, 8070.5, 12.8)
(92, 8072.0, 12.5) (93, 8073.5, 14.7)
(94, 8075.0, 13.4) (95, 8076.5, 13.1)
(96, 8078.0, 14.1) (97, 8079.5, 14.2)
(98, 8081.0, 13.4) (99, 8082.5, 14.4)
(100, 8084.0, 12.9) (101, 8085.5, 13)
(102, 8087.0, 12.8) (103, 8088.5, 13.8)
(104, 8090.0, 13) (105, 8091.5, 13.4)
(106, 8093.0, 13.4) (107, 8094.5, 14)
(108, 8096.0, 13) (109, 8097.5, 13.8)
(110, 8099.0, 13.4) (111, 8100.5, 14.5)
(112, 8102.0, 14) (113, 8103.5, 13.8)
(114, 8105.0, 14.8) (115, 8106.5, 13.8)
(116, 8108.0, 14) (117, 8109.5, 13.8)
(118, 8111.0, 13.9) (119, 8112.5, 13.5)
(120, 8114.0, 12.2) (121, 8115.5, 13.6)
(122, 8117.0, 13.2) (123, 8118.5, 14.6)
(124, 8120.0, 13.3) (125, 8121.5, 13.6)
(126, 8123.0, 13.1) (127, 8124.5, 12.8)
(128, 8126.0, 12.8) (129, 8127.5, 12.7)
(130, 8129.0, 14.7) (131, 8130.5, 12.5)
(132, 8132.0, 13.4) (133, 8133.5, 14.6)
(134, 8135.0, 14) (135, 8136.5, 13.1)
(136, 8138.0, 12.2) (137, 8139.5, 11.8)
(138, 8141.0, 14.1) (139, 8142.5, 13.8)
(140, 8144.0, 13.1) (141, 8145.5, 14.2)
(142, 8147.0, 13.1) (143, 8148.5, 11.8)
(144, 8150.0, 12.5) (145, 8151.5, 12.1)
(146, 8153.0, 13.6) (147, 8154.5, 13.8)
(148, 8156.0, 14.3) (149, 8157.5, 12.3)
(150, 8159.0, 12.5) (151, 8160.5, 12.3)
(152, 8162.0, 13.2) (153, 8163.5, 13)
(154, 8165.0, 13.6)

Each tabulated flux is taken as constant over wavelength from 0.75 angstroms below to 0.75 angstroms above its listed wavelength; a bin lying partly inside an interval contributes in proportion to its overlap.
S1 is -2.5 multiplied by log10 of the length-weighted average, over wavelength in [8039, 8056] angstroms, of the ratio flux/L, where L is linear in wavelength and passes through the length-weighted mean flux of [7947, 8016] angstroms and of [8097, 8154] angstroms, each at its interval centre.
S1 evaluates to 0.064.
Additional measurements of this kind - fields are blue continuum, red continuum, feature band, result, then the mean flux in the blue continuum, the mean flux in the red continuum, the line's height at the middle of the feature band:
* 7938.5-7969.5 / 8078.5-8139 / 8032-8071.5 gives 0.045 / 13.7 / 13.5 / 13.6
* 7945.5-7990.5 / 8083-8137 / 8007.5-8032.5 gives 0.018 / 13.8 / 13.5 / 13.7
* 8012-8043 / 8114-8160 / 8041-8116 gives -0.007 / 13.3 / 13.2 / 13.3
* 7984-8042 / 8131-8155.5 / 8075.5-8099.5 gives -0.013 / 13.5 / 13.2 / 13.3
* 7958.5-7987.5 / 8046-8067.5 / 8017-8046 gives 0.002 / 13.8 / 13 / 13.2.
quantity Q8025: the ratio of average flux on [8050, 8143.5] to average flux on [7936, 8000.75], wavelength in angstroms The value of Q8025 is 0.98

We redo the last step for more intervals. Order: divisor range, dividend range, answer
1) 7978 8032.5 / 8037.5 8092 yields 0.98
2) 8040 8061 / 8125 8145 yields 1.03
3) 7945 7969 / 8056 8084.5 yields 0.98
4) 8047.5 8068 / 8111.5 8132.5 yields 1.02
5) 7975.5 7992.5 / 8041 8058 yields 0.94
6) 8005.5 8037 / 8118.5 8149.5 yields 0.99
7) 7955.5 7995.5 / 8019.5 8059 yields 0.95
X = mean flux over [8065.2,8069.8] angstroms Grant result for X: 12.9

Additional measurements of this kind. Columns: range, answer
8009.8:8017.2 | 14.1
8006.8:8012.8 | 13.6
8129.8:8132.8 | 13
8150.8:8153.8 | 12.9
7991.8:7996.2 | 12.9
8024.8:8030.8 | 13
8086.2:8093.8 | 13.3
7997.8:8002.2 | 13.7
